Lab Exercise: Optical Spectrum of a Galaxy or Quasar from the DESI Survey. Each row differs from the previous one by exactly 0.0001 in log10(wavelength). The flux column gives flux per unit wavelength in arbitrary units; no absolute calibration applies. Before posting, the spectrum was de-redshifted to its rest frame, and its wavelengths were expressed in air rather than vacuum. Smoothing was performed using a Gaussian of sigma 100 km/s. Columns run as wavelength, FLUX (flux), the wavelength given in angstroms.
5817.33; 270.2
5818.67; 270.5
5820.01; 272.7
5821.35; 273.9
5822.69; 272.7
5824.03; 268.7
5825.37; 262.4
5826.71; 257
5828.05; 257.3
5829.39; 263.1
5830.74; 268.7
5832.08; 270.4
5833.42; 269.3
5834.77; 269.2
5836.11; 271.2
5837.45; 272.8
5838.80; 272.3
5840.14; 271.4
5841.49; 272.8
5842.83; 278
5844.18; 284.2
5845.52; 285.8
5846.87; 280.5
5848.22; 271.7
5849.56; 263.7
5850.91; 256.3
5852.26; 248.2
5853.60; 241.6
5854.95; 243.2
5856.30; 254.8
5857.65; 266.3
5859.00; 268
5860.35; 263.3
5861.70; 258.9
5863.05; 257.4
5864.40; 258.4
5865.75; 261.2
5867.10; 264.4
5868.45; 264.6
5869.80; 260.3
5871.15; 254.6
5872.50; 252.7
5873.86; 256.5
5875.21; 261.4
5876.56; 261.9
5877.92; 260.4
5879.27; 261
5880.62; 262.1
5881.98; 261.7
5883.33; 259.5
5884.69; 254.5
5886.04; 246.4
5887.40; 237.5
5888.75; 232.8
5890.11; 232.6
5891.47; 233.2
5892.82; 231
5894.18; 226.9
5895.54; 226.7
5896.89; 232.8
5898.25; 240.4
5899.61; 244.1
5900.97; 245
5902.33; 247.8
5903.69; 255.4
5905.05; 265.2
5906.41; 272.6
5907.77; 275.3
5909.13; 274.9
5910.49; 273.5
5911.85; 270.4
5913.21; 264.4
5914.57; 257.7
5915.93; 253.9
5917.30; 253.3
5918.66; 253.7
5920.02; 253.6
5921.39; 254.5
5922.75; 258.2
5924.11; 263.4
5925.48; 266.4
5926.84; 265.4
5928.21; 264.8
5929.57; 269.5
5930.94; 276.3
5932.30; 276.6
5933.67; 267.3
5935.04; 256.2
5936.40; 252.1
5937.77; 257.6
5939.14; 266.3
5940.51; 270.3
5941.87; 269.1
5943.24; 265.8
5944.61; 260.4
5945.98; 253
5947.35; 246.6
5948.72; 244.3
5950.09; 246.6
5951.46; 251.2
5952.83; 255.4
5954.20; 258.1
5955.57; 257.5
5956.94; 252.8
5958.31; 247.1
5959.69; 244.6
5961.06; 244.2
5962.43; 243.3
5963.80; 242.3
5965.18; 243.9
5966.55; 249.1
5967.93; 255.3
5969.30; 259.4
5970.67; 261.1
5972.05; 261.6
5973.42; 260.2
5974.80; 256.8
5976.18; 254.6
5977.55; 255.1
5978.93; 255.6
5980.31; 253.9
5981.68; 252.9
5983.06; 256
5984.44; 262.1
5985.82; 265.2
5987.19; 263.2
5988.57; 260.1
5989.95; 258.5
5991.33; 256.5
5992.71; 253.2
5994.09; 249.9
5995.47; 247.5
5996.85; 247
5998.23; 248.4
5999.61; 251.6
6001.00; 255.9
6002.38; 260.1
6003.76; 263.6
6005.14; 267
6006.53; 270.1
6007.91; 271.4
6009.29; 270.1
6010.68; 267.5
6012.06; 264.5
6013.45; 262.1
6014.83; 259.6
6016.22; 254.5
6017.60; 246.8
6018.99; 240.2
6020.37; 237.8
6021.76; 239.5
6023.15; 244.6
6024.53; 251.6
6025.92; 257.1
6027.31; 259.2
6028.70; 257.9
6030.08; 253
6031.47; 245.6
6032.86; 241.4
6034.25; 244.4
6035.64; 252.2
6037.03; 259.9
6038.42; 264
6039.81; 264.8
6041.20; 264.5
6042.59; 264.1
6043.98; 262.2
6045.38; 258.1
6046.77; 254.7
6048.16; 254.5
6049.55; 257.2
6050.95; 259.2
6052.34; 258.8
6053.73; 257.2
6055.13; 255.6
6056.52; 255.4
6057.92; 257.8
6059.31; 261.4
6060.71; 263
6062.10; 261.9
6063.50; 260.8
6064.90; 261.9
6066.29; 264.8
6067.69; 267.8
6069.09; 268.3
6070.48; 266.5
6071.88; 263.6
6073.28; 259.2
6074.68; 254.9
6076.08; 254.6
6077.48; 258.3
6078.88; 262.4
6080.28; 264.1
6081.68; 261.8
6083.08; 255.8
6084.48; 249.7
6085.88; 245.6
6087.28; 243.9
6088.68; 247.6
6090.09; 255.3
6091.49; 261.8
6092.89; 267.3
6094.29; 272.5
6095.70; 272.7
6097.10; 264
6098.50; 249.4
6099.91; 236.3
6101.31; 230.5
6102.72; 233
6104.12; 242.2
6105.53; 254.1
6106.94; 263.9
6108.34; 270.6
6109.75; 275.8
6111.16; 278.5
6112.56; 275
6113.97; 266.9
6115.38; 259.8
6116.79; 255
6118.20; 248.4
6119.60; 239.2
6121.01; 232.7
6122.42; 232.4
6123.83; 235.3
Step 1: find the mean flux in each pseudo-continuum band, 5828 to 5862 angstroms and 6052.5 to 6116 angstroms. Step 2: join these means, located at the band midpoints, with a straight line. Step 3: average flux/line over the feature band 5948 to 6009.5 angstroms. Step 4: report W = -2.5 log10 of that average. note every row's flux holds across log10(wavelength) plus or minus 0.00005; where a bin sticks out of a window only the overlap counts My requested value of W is 0.03 mag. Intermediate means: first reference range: 266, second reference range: 259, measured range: 255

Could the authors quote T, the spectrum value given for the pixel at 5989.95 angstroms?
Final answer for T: 258.5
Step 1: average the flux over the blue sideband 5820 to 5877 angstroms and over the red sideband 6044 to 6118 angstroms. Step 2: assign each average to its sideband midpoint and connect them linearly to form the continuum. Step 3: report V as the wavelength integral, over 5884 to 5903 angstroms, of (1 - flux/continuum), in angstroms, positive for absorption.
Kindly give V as 1.8 angstroms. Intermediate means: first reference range 265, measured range 238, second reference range 259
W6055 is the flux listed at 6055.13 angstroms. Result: 255.6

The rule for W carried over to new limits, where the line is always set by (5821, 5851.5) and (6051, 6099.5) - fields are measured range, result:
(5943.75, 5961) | 0.06 mag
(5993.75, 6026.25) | 0.03 mag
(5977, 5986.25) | 0.03 mag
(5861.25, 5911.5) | 0.06 mag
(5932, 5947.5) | 0.02 mag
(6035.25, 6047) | 0.00 mag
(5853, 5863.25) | 0.05 mag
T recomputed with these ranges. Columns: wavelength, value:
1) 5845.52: 285.8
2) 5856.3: 254.8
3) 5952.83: 255.4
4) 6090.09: 255.3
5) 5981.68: 252.9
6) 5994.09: 249.9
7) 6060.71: 263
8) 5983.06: 256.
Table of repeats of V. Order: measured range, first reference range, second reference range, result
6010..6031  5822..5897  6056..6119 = 0.5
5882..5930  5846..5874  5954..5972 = 0.5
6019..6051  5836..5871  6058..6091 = 0.7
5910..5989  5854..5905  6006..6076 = -1.1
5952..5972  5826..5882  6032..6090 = 0.7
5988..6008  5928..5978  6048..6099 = 0.1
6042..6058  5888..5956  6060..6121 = 0.0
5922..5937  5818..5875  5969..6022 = -0.3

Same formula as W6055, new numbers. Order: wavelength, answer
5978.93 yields 255.6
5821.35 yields 273.9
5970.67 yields 261.1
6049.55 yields 257.2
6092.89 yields 267.3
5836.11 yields 271.2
